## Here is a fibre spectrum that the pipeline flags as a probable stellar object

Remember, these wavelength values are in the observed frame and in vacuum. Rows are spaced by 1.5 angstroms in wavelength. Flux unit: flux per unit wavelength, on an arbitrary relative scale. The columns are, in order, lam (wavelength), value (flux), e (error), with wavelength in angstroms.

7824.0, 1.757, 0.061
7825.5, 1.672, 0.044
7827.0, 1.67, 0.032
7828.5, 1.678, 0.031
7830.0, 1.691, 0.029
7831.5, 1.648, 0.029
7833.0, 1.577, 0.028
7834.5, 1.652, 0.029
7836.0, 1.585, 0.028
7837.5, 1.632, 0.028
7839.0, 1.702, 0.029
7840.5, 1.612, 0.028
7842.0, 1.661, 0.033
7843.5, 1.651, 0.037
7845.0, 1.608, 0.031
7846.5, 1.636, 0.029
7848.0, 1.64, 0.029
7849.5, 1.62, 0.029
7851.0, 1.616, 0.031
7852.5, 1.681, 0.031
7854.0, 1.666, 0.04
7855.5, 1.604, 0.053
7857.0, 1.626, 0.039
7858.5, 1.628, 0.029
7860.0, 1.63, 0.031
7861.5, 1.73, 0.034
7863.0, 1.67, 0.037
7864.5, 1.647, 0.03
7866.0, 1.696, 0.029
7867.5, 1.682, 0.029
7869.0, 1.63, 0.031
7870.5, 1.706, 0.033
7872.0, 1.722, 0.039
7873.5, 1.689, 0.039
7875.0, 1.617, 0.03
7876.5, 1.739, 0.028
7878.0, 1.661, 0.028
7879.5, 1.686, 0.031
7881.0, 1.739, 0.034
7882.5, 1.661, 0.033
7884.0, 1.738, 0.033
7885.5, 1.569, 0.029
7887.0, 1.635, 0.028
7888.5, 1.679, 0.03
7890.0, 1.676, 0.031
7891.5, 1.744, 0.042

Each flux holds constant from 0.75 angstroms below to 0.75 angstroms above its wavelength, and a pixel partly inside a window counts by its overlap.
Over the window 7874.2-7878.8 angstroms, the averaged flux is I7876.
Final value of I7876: 1.67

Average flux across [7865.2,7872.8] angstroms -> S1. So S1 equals 1.69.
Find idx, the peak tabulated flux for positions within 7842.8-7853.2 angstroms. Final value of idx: 1.681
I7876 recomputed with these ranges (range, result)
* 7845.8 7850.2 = 1.63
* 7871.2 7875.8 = 1.68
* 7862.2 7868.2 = 1.67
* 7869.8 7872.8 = 1.71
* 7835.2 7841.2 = 1.63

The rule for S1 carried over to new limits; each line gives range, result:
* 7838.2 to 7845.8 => 1.65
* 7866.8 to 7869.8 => 1.66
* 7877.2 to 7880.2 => 1.67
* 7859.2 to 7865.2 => 1.67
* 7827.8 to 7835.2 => 1.65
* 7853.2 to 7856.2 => 1.64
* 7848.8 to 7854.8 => 1.65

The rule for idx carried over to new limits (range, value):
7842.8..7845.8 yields 1.651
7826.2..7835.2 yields 1.691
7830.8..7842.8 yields 1.702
